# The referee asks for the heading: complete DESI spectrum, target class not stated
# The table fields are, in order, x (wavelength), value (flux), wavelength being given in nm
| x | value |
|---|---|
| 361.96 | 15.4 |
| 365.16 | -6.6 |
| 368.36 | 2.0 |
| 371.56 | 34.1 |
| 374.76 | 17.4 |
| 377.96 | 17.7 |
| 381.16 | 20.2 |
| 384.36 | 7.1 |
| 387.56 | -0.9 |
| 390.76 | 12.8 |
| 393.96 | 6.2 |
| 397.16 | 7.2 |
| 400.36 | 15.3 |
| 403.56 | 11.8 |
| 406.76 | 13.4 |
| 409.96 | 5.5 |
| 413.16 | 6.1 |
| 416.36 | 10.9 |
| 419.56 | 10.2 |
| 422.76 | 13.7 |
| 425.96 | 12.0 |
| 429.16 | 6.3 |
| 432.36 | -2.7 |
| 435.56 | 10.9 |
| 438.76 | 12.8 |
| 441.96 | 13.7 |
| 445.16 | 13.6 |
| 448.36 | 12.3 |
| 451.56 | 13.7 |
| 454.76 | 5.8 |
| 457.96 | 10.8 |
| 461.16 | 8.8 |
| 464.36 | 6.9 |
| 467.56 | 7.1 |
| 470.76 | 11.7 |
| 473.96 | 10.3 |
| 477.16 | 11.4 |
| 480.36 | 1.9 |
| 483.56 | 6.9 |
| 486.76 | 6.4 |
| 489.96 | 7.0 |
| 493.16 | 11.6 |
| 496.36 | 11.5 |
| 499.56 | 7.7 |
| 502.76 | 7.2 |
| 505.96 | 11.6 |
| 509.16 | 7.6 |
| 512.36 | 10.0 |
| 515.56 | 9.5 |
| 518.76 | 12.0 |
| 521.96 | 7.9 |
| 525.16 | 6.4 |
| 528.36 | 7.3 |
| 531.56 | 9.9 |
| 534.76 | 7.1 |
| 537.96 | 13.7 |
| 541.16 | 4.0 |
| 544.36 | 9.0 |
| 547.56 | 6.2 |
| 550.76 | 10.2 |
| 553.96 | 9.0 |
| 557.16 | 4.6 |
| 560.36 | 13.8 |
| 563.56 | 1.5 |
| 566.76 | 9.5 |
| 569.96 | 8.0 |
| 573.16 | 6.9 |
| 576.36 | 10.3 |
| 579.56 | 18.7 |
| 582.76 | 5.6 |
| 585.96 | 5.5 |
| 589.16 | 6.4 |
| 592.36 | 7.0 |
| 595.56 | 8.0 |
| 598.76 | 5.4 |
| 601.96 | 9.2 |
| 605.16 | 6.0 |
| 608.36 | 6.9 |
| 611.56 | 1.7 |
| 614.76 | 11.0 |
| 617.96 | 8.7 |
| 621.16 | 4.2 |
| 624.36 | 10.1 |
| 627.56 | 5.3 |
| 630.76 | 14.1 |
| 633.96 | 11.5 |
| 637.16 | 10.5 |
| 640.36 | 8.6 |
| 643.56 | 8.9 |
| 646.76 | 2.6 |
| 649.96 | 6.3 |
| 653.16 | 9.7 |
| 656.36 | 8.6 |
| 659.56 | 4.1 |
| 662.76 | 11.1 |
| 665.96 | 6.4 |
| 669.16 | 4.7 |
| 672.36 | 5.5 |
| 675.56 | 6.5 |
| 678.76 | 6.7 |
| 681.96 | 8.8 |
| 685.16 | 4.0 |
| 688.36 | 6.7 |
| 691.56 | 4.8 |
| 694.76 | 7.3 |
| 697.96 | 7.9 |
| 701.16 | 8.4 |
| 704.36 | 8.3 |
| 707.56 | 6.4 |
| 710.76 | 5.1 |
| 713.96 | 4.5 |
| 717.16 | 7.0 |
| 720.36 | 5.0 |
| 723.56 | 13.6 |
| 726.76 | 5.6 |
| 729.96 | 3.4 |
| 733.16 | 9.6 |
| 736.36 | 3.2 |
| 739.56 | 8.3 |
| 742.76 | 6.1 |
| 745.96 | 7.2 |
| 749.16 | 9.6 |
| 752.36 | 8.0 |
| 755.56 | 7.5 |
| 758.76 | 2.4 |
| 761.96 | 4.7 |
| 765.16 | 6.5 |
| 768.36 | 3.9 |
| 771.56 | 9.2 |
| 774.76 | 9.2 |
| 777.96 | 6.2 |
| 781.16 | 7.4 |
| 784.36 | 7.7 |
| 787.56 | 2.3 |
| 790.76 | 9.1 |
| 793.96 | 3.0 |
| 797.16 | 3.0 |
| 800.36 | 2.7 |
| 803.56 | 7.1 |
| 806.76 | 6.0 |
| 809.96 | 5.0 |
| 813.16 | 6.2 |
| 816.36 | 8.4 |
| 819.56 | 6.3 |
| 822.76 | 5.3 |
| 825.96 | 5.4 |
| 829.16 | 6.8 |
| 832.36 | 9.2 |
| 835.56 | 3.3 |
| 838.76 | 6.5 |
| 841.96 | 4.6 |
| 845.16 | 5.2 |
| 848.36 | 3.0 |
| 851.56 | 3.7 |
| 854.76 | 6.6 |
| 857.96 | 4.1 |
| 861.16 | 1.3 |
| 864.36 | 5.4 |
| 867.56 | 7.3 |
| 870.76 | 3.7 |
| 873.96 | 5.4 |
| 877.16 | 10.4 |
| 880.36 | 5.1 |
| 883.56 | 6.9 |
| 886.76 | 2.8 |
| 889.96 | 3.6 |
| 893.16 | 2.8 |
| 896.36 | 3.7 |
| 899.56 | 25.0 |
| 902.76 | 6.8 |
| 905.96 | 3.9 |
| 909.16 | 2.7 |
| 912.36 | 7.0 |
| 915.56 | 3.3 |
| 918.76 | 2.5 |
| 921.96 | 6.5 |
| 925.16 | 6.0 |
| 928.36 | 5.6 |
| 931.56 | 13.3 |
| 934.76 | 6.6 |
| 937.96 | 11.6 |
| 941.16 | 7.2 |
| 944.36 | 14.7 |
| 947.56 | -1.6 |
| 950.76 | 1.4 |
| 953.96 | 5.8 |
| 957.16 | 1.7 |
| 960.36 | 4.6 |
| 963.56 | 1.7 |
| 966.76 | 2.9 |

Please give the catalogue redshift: 1.41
